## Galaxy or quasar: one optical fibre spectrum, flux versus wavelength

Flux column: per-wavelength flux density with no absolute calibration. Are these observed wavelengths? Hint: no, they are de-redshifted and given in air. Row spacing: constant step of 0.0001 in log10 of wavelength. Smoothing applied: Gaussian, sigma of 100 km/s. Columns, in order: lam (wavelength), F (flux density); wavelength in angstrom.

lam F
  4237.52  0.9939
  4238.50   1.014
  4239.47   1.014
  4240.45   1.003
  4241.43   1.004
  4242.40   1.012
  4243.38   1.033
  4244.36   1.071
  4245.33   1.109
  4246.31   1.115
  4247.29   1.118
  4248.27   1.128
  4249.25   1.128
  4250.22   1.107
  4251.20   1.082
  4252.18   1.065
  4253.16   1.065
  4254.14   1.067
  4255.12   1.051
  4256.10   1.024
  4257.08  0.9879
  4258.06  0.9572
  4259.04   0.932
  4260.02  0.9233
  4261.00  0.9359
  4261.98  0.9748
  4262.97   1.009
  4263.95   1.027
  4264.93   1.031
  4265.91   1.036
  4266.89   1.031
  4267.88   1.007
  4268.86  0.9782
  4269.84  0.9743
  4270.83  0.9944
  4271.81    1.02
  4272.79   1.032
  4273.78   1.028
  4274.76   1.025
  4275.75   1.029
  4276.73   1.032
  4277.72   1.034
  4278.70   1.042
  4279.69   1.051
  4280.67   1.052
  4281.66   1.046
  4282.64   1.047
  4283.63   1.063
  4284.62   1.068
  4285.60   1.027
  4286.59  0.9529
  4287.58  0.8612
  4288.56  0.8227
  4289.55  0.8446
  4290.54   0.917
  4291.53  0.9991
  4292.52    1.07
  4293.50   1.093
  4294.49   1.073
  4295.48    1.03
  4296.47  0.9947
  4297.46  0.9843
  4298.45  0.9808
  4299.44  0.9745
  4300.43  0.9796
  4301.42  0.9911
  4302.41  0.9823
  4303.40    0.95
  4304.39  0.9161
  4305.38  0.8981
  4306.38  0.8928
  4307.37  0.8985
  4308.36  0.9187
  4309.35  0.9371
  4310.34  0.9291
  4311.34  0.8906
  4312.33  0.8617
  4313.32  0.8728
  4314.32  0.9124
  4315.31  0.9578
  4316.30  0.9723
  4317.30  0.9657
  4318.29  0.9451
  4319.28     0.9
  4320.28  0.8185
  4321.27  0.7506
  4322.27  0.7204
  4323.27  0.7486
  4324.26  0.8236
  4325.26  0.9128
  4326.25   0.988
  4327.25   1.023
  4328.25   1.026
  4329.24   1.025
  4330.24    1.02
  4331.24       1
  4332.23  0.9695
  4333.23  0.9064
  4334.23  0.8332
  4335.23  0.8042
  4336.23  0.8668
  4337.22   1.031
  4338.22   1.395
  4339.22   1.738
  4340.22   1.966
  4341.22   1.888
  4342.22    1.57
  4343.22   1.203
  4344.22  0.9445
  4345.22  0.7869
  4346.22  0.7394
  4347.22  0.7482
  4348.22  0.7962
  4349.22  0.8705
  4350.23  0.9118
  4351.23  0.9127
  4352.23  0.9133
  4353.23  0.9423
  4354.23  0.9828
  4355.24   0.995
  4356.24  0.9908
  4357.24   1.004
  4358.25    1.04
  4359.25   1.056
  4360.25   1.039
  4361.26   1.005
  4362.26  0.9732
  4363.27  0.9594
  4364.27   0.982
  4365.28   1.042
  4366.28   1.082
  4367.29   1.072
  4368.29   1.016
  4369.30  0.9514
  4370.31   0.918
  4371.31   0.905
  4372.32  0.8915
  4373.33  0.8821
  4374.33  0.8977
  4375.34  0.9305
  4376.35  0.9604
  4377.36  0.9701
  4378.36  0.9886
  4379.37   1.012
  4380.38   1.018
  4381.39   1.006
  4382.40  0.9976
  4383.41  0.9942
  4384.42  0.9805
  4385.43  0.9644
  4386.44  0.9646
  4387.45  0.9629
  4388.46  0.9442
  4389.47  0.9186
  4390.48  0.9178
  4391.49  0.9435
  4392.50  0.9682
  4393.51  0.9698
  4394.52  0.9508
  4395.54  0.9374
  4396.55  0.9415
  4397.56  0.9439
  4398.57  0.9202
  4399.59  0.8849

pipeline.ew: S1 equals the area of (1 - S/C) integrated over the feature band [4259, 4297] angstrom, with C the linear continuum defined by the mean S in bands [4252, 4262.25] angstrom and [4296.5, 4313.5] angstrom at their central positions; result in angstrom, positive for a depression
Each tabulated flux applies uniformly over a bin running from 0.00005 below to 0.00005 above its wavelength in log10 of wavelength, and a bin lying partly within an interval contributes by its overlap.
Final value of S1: -1.3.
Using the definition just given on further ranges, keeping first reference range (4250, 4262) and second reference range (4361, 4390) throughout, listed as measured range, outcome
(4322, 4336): 1.0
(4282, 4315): 1.3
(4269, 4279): -0.1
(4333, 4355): -2.2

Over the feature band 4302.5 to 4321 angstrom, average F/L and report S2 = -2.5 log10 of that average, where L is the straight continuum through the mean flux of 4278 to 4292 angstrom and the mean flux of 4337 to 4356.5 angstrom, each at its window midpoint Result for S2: 0.14 mag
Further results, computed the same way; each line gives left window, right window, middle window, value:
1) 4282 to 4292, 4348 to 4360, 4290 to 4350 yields -0.04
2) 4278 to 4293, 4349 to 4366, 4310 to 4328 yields 0.11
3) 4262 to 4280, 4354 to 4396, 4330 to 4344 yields -0.23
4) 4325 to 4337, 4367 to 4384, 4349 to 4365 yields -0.02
